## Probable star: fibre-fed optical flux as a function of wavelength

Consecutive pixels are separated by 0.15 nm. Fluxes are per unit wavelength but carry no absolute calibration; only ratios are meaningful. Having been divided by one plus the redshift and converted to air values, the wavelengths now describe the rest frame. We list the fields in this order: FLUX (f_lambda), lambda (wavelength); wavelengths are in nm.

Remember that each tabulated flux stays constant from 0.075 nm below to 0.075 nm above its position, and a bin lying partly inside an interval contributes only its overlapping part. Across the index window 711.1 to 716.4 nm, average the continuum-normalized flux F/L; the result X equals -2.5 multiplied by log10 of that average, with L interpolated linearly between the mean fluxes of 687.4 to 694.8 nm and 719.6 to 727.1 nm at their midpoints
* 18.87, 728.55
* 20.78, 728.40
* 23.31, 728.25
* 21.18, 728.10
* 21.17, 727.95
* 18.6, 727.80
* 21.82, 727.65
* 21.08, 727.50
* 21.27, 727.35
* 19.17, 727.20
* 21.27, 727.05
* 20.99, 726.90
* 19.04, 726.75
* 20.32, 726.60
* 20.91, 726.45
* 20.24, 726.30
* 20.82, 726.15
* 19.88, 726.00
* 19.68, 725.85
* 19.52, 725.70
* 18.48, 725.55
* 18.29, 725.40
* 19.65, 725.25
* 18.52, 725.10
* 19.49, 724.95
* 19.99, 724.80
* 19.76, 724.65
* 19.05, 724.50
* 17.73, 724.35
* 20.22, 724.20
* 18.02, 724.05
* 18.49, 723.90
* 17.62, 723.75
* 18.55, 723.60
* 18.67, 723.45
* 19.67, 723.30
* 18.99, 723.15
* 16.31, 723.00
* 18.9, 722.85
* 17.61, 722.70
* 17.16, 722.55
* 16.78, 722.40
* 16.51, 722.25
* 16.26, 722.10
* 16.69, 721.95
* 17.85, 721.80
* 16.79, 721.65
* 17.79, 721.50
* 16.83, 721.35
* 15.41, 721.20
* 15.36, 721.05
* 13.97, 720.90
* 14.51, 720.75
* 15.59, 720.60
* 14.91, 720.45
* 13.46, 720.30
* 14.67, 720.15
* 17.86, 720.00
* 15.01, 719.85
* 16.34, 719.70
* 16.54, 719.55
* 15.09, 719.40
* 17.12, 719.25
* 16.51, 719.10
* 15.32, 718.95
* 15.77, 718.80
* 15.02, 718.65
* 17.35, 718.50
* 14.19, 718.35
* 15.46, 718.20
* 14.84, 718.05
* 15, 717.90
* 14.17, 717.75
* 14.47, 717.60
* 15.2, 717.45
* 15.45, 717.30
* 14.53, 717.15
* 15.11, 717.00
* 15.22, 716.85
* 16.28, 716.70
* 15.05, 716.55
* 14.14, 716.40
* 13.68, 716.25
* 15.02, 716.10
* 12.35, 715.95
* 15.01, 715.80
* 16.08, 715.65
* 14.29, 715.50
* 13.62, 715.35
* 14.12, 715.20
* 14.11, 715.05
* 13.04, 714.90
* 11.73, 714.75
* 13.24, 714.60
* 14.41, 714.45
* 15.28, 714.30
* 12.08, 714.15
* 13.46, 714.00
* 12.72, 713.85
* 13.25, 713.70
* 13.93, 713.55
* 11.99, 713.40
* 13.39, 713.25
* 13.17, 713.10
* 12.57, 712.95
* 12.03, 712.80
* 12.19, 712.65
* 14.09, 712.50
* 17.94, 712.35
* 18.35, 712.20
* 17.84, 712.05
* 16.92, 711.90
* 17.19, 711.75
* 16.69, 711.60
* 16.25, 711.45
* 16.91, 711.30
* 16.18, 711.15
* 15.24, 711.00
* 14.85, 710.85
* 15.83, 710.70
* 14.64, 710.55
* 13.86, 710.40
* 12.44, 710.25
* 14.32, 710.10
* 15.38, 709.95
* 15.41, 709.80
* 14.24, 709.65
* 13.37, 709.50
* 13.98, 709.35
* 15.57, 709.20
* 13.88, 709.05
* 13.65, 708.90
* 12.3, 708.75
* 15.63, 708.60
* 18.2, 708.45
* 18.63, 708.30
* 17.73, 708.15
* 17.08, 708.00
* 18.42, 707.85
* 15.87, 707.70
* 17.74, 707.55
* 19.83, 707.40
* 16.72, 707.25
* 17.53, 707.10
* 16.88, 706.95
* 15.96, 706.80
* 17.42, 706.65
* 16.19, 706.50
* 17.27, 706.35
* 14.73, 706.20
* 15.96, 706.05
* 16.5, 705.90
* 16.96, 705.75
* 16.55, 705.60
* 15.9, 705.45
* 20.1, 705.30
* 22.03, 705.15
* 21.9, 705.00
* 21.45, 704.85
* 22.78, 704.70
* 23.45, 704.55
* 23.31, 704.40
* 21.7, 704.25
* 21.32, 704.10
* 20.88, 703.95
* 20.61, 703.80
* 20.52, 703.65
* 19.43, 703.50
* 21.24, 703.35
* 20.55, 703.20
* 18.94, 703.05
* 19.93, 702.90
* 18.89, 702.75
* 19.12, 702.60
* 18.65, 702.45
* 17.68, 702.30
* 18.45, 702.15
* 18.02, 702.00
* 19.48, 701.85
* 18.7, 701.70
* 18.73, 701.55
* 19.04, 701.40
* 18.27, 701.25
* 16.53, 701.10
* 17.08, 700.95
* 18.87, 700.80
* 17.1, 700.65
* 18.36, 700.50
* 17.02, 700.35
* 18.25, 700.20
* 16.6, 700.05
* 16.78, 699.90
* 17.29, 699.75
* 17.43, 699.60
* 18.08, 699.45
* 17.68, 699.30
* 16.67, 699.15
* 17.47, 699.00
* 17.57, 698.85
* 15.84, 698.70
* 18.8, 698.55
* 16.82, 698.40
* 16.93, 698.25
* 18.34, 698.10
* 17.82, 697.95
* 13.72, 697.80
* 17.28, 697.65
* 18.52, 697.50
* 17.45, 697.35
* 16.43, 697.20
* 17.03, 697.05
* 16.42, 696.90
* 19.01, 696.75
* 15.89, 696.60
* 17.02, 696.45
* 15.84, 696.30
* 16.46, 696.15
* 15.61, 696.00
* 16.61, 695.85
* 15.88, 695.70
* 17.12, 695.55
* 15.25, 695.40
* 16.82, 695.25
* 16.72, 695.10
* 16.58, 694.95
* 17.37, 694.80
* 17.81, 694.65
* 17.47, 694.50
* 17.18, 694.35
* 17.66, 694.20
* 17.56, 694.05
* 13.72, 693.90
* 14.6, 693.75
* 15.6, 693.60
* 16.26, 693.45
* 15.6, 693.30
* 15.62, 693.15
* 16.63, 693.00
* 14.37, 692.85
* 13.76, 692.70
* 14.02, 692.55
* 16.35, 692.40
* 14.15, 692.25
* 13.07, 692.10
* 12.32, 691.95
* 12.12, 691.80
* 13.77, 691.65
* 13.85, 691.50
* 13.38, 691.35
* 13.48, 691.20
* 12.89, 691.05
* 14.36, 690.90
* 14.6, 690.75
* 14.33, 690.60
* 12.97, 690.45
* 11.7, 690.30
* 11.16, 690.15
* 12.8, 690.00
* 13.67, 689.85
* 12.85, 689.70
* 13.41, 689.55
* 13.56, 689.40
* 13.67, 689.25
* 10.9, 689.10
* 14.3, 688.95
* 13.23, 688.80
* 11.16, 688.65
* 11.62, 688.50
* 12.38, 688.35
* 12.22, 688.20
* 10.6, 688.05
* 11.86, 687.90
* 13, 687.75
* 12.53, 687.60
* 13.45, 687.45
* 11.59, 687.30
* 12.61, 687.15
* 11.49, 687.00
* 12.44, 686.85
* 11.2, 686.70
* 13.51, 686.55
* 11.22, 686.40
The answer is 0.16 mag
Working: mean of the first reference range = 13.9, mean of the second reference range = 17.9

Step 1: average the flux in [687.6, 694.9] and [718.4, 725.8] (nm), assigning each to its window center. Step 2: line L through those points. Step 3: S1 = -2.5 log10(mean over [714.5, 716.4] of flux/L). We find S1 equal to 0.19 mag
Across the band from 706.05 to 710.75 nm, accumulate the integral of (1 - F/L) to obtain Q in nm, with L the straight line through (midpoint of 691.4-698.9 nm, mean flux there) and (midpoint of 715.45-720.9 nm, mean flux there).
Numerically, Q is -0.08 nm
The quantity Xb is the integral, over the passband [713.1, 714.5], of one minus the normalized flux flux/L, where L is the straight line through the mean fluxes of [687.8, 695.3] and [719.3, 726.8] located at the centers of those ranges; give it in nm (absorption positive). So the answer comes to 0.28 nm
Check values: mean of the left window 14.1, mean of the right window 17.7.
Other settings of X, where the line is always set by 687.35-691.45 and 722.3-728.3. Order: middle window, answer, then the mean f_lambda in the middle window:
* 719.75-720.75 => 0.21 mag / 15.2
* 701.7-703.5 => -0.25 mag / 19.2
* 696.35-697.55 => -0.21 mag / 17.2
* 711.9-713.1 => 0.14 mag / 15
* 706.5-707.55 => -0.08 mag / 17.3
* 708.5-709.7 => 0.16 mag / 14.2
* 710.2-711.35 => 0.12 mag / 15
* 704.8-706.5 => -0.14 mag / 18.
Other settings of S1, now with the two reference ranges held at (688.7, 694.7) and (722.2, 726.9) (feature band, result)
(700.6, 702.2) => -0.167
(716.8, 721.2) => 0.183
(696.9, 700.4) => -0.132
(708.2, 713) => 0.115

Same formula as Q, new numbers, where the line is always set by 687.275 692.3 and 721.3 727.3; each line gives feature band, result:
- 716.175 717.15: 0.143 nm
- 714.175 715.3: 0.228 nm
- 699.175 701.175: -0.386 nm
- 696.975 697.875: -0.164 nm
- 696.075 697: -0.183 nm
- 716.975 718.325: 0.209 nm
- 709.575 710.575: 0.122 nm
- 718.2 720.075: 0.196 nm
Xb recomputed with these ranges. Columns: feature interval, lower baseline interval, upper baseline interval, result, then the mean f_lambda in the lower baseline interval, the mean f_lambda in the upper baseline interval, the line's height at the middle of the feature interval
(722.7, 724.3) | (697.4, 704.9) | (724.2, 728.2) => 0.11 nm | 18.7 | 19.9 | 19.8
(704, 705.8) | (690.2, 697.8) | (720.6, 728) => -0.44 nm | 15.5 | 18.6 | 16.6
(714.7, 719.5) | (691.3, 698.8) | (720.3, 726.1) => 0.70 nm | 16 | 17.7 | 17.4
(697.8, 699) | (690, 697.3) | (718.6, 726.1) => -0.12 nm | 15.3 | 17.3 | 15.6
